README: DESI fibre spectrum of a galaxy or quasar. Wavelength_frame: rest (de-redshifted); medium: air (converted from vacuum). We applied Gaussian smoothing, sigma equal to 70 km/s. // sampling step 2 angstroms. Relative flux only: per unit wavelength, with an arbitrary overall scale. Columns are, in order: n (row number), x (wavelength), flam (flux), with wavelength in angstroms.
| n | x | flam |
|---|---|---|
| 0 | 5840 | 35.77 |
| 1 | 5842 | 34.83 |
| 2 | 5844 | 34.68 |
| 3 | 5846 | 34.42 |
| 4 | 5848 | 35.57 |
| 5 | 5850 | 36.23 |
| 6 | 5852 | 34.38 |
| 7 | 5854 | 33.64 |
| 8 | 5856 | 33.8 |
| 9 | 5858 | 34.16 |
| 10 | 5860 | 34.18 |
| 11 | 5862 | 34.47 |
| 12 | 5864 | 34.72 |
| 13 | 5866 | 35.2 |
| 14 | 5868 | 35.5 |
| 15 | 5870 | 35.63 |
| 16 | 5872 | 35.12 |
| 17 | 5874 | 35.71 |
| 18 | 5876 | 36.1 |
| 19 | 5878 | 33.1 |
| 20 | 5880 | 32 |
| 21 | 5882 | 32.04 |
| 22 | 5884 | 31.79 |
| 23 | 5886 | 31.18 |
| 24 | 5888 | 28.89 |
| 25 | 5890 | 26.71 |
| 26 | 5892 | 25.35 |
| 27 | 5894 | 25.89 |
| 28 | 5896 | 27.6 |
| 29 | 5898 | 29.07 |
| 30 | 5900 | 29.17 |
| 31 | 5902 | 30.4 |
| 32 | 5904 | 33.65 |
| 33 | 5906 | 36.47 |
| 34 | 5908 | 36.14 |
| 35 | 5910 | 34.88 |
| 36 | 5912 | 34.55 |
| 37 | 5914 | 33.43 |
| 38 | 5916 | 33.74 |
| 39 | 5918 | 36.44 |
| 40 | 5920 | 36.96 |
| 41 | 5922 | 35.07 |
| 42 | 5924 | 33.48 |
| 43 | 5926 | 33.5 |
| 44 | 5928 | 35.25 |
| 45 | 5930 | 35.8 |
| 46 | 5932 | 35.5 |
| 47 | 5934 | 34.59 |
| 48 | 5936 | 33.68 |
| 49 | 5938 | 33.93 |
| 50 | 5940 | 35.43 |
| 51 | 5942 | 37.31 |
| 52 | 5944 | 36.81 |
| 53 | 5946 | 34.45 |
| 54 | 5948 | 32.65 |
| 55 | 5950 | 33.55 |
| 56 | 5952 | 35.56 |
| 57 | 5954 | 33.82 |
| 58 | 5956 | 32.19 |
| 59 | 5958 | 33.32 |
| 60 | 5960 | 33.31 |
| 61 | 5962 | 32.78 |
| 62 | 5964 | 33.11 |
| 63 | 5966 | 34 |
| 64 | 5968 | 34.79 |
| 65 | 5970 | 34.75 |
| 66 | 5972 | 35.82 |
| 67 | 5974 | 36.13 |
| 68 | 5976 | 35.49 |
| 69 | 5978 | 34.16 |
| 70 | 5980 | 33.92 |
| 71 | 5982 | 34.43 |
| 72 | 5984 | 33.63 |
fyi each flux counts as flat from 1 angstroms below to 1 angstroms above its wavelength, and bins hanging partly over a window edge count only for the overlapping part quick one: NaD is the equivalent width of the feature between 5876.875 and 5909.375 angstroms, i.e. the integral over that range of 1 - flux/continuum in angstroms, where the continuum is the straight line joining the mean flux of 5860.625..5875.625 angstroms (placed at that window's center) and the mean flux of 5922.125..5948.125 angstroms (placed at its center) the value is 4.10 angstroms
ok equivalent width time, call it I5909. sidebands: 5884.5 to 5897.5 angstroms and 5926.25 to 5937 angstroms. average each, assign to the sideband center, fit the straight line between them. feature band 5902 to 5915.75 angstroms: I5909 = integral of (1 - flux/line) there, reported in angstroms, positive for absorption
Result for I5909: -1.6 angstroms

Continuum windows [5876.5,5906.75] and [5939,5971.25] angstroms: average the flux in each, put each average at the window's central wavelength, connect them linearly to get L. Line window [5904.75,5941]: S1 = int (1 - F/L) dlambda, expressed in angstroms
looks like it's -3.1 angstroms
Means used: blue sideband 30.3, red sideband 34.3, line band 34.9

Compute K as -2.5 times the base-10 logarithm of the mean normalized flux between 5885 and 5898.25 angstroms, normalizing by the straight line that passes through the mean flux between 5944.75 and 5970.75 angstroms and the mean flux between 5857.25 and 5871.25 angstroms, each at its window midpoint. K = 0.24 mag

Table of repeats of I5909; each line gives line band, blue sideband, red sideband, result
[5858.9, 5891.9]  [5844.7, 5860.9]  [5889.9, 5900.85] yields -2.5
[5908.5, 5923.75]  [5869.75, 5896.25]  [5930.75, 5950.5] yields -0.8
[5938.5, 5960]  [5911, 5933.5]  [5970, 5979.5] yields 0.4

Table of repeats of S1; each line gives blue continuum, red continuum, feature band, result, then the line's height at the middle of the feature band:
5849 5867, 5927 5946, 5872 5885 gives 0.43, 34.7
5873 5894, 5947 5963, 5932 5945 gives -0.97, 32.9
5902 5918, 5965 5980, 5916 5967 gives 0.38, 34.7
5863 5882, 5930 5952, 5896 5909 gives 0.99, 34.7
